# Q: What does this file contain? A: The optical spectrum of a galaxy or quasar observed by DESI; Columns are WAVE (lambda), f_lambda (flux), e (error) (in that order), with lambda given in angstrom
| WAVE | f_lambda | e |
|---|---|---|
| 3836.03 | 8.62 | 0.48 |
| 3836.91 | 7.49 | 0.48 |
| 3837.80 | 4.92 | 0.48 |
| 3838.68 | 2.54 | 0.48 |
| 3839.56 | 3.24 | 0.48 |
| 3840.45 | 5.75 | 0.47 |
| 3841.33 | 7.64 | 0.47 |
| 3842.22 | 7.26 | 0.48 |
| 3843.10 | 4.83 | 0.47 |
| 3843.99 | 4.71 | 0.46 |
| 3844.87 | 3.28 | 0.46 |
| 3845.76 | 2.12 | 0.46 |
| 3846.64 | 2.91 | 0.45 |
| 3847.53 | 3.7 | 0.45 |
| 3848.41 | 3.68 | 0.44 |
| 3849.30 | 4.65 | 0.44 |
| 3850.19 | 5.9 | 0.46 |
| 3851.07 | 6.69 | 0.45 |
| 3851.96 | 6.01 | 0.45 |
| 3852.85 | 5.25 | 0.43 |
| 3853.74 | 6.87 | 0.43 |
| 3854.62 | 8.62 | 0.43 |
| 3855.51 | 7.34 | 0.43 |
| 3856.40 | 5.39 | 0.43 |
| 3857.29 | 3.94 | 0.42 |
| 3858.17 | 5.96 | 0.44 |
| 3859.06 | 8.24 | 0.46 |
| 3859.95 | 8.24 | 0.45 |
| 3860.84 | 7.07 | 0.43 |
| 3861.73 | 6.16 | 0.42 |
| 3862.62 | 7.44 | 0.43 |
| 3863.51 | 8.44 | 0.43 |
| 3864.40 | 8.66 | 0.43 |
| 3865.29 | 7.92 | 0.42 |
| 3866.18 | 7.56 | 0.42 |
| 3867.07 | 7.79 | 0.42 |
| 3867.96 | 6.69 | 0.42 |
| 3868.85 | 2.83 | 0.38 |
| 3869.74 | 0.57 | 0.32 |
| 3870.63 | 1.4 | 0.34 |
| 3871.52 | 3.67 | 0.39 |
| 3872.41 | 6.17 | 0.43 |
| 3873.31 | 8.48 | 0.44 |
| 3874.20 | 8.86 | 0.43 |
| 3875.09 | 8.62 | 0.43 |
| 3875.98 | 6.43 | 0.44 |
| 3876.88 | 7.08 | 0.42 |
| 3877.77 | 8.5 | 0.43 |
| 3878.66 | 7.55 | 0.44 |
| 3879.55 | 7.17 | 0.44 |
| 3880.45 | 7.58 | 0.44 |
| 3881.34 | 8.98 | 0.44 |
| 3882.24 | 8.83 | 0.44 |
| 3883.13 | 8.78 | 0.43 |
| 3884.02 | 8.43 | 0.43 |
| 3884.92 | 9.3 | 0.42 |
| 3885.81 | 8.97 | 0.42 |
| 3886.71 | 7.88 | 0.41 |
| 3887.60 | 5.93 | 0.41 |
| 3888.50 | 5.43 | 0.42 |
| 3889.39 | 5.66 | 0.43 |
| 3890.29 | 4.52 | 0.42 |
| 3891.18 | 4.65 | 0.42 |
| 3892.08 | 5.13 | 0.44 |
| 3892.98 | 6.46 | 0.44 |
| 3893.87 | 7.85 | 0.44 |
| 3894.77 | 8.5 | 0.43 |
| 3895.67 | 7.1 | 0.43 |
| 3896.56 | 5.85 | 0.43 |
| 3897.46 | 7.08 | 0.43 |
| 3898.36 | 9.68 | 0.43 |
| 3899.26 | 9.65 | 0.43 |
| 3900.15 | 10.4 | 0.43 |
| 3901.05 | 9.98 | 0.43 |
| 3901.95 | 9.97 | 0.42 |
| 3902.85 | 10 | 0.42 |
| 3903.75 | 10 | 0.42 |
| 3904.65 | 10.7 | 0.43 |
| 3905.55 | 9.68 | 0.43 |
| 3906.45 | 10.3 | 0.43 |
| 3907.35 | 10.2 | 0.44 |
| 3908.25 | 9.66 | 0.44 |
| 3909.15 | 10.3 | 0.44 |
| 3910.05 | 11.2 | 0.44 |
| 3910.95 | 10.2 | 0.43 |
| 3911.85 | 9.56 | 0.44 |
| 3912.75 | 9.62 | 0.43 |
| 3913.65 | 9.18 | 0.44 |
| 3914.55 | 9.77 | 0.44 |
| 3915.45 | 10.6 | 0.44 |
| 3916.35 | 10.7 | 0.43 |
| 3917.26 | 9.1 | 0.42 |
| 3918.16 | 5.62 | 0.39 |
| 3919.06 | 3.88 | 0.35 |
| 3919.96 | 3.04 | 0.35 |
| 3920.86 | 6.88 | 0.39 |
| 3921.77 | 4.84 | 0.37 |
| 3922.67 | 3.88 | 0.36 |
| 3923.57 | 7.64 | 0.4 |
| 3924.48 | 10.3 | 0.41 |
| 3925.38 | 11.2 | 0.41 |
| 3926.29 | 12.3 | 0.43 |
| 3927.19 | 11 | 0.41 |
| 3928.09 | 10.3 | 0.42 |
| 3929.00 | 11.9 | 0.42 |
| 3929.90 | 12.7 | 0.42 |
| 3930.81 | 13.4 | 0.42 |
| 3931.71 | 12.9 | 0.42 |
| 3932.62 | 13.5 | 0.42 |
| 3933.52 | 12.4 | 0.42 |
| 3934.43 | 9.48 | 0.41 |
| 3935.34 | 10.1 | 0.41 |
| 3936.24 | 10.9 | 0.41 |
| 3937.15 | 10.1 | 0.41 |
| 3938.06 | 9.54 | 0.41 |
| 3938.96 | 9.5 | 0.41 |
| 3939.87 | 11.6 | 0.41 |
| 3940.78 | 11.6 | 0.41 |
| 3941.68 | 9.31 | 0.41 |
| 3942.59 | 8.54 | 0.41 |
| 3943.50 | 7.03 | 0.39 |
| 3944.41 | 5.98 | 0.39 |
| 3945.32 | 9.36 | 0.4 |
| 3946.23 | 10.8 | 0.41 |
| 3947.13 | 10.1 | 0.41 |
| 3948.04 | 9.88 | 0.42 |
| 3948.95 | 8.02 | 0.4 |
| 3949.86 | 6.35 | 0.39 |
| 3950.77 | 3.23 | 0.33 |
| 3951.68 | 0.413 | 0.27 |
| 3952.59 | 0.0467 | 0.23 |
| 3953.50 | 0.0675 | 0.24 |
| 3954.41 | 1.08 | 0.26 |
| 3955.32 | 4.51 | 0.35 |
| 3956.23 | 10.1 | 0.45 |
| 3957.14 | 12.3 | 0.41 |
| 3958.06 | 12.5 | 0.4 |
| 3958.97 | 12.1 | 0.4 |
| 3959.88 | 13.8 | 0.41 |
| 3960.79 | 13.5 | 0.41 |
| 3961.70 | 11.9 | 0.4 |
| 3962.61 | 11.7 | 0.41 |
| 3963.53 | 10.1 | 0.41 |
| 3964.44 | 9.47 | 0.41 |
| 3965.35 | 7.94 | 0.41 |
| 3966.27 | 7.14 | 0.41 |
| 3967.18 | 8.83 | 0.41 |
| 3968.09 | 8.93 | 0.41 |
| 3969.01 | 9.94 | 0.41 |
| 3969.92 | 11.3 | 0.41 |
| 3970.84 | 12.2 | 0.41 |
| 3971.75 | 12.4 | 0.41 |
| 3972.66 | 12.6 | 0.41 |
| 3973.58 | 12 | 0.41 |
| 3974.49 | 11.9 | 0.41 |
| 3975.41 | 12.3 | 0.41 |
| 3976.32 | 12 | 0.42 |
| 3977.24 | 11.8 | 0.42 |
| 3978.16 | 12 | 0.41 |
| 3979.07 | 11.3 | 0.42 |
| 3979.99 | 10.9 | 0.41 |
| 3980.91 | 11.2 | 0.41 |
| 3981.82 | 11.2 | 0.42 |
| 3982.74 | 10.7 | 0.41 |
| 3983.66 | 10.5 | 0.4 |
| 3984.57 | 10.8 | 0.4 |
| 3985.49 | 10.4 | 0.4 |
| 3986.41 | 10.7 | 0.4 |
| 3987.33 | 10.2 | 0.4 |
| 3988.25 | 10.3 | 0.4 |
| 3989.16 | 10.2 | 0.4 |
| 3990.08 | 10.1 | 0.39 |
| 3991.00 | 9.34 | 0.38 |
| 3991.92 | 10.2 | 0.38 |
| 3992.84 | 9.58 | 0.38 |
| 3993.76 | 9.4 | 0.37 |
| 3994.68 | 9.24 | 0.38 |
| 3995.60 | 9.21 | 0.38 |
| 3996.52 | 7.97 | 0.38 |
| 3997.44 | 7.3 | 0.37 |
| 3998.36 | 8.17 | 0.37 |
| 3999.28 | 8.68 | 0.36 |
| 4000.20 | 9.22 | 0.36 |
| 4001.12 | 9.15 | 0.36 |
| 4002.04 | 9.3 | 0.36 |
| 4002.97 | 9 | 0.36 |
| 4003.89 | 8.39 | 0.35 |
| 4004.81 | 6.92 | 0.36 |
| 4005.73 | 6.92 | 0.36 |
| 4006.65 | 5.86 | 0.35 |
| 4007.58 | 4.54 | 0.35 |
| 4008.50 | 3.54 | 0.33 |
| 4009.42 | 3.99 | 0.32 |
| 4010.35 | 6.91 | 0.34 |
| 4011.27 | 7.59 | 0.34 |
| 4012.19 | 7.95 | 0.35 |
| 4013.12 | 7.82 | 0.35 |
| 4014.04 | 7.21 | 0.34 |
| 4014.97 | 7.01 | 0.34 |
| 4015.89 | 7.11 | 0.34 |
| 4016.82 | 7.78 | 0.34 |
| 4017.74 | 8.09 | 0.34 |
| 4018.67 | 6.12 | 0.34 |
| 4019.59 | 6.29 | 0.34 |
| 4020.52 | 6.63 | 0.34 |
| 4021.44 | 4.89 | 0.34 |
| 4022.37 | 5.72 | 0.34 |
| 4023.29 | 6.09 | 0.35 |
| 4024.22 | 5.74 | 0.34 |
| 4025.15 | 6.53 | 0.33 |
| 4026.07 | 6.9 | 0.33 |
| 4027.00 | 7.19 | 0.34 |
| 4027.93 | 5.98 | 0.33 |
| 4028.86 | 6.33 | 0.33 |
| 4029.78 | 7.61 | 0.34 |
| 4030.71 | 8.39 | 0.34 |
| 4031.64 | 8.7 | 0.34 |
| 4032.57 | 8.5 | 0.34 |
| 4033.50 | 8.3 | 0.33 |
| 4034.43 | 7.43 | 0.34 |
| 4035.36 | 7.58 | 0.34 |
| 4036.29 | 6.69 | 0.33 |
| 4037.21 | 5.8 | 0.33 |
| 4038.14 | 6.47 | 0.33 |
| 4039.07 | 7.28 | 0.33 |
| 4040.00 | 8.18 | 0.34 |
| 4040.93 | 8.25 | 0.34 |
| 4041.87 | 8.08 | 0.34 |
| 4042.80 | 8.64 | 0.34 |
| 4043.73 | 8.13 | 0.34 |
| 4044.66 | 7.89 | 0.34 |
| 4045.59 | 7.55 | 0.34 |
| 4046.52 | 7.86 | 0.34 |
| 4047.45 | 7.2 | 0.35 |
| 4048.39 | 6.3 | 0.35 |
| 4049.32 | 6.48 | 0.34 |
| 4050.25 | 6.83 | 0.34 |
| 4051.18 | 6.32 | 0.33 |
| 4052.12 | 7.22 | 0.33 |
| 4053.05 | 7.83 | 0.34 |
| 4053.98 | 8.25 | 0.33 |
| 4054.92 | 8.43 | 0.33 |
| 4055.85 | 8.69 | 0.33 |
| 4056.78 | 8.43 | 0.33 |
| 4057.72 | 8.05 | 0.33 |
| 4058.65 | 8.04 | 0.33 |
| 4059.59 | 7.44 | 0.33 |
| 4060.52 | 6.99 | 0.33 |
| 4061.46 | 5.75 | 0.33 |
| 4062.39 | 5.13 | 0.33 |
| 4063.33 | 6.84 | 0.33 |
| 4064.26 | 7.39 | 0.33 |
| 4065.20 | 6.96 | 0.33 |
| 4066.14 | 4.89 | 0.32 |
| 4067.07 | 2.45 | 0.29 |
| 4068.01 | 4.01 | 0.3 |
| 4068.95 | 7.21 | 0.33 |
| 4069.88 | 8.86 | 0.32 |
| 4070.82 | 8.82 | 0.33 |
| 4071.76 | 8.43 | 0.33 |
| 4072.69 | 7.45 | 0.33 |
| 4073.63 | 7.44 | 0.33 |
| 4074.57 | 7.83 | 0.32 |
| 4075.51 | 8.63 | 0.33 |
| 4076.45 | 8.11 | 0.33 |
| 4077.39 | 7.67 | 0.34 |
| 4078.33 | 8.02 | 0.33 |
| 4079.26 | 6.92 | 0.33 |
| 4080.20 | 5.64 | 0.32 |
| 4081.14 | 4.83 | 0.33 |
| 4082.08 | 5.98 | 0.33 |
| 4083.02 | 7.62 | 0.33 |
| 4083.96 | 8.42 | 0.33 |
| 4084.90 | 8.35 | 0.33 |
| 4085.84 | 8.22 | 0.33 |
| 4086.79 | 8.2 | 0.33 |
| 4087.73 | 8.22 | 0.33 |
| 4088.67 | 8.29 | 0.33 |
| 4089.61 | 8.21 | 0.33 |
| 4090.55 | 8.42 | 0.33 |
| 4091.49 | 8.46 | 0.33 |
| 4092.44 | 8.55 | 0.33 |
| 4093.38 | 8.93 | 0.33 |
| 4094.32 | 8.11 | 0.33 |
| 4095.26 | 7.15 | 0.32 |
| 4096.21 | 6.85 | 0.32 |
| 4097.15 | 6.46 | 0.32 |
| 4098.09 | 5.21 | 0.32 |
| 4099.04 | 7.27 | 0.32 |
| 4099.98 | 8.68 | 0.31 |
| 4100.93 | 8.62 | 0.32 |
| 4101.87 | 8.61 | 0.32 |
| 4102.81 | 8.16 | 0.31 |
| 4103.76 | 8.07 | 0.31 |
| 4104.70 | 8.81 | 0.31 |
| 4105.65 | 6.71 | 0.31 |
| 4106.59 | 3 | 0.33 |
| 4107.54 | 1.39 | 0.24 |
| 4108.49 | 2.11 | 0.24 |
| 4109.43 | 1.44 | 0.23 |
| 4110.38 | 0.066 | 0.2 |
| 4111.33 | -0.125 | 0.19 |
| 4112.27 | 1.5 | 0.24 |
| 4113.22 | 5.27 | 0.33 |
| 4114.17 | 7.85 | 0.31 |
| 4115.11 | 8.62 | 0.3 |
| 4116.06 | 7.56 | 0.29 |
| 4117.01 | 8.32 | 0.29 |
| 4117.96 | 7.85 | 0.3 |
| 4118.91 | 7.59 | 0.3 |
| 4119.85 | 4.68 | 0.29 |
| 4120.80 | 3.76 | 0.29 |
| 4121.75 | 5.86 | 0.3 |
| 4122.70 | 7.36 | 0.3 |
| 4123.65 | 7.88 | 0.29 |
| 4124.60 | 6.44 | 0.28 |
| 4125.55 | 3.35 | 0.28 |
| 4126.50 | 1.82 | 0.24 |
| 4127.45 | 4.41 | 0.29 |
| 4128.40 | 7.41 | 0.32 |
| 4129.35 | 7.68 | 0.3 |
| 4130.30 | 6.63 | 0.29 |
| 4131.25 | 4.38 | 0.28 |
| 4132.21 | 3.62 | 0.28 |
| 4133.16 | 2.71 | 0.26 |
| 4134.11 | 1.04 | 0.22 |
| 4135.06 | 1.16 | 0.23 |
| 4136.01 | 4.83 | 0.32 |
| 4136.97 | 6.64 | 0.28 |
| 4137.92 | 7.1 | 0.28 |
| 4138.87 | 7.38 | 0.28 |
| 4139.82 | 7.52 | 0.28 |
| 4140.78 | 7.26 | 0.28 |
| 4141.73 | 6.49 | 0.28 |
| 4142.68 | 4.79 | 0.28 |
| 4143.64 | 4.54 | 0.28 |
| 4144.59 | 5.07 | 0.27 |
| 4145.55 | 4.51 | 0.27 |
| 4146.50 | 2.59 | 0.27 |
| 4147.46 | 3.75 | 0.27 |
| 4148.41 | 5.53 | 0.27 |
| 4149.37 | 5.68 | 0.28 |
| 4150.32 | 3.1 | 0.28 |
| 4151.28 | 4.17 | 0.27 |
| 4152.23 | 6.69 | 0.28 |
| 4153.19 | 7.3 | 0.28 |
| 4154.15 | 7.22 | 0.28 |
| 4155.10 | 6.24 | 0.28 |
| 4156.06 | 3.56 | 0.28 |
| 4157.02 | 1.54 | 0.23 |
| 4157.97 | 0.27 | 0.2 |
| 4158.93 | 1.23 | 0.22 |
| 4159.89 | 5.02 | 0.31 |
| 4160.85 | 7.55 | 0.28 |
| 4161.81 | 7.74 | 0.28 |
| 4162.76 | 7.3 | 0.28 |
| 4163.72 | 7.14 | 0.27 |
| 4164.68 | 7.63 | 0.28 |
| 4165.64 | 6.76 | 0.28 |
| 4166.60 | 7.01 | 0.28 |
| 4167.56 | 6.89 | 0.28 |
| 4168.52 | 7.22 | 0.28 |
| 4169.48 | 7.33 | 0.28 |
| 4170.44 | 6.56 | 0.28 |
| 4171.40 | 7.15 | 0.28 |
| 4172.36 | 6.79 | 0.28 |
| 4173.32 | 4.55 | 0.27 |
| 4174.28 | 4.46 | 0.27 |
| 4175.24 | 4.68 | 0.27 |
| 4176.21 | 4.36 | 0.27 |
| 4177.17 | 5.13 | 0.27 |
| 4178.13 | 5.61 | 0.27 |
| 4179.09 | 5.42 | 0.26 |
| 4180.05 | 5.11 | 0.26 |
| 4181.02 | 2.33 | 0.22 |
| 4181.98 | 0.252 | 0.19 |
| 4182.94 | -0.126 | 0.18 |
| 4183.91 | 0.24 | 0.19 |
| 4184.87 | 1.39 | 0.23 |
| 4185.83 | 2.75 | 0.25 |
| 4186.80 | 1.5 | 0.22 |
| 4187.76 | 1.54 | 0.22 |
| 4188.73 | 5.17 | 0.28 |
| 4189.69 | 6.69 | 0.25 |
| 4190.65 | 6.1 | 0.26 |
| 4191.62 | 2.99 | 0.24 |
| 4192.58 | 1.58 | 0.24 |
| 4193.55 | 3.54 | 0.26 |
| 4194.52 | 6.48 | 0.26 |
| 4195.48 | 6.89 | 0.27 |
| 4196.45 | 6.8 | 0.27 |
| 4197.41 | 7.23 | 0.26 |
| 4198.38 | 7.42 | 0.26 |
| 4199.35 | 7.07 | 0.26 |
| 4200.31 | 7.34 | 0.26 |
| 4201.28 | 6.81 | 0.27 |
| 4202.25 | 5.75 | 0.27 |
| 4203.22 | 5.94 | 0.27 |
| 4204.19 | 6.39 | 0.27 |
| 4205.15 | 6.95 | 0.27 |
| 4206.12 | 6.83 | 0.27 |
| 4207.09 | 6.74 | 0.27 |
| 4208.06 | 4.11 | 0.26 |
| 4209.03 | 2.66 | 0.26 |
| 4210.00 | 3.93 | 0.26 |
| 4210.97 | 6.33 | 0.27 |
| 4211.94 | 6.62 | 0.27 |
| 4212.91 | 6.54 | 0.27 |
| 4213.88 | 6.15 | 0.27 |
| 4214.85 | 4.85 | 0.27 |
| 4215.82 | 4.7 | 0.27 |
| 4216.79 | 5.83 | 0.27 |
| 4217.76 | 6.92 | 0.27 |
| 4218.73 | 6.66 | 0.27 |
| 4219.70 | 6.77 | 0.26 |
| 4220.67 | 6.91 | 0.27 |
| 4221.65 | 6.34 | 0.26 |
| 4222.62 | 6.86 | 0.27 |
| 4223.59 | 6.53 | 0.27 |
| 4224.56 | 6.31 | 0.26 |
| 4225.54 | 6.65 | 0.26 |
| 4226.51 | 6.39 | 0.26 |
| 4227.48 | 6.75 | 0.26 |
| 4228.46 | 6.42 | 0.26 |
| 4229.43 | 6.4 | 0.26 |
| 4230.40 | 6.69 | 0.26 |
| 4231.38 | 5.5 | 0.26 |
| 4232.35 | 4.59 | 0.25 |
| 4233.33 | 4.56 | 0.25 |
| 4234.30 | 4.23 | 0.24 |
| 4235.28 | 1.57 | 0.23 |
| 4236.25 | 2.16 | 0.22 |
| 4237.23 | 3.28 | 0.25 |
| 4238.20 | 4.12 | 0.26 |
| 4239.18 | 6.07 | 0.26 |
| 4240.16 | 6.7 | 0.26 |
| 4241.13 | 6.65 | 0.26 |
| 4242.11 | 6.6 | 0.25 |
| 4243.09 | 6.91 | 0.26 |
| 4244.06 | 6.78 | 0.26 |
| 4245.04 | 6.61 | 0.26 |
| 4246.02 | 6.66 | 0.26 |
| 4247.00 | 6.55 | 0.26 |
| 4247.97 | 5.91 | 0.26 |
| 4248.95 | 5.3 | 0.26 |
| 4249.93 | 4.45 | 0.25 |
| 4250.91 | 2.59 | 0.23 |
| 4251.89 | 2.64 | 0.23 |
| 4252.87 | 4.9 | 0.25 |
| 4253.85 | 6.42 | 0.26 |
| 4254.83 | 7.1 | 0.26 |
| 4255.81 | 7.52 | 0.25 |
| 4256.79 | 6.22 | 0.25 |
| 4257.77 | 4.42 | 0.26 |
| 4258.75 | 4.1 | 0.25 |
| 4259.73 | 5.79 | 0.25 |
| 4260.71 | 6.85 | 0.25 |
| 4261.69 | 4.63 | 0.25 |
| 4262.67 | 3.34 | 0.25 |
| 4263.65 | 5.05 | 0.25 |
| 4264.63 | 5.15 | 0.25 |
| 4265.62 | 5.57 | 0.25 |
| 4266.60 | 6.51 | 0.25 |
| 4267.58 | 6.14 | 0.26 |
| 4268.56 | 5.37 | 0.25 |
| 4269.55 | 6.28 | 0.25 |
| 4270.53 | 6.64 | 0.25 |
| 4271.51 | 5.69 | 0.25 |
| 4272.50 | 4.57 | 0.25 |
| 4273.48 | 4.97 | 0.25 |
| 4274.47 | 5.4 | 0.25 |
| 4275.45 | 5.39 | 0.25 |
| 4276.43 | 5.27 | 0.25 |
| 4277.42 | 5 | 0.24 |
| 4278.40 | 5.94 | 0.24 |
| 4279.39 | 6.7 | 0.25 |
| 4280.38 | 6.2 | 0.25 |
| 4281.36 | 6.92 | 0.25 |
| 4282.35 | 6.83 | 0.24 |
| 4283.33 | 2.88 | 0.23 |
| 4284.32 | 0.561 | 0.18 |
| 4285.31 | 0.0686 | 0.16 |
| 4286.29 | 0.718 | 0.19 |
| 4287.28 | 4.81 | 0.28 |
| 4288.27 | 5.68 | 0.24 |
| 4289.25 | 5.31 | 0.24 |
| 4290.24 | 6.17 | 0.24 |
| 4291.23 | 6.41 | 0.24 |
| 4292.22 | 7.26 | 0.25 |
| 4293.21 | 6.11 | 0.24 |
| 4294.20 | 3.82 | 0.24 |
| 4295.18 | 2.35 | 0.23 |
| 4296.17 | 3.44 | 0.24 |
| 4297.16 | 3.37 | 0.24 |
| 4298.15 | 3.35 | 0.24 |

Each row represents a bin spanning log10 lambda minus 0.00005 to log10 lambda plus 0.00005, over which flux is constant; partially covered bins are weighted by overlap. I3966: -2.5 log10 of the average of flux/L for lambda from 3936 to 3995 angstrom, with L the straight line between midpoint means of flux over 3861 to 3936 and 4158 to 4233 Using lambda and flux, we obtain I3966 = -0.25 mag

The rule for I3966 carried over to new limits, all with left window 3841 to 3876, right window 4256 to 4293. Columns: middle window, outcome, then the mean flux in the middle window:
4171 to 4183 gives 0.21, 4.42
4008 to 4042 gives -0.22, 6.92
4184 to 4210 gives 0.05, 5.08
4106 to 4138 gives 0.16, 4.72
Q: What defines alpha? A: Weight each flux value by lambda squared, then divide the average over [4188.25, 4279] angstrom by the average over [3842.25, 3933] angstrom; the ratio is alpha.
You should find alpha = 0.87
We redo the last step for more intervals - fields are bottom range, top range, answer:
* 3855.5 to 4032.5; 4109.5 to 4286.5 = 0.71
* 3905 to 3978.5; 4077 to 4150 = 0.69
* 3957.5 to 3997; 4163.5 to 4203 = 0.52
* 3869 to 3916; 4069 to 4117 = 0.94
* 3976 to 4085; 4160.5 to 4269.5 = 0.77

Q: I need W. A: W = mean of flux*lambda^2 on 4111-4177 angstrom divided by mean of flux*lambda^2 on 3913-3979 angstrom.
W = 0.64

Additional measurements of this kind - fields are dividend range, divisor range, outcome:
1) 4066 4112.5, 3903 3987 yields 0.74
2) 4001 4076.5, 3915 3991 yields 0.78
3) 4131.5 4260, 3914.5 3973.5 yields 0.65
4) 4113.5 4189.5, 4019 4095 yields 0.73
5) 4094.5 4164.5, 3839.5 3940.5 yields 0.78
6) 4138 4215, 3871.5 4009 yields 0.65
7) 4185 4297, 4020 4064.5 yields 0.82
